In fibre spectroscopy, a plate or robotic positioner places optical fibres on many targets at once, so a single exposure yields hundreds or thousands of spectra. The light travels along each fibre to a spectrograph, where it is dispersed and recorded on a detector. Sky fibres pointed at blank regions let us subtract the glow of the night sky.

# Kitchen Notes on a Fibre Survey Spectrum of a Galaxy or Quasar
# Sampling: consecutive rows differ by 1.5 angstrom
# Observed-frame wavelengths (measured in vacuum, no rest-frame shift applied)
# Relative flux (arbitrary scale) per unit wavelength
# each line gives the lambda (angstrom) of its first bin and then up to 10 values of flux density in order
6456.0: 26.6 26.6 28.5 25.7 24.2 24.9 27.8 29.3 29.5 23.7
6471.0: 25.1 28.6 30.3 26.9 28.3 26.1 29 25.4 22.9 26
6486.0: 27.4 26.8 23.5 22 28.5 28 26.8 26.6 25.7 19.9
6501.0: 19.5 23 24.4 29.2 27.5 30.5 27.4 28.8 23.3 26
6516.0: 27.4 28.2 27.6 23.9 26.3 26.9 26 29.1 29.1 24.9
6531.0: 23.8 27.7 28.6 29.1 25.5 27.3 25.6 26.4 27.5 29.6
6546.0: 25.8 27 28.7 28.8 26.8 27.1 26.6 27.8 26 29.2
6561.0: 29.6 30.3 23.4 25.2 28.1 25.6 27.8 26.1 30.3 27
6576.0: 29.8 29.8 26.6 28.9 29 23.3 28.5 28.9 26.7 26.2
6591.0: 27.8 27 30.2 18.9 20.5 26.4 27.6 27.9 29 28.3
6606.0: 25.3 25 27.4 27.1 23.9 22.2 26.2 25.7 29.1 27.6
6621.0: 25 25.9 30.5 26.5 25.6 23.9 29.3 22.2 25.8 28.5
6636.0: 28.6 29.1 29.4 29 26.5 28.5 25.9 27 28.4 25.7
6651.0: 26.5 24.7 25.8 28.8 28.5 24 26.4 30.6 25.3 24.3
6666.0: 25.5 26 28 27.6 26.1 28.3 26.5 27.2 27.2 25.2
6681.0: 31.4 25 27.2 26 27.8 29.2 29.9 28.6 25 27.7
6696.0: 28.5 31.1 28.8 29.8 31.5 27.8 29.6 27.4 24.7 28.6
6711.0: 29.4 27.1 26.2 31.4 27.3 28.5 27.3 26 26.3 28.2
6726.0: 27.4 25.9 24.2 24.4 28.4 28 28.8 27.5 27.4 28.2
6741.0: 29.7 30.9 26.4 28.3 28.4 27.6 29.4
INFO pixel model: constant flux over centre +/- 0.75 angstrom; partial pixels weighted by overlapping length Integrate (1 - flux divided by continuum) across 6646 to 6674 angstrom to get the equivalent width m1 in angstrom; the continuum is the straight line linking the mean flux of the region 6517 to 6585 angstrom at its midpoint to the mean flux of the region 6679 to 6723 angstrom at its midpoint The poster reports 1.2 angstrom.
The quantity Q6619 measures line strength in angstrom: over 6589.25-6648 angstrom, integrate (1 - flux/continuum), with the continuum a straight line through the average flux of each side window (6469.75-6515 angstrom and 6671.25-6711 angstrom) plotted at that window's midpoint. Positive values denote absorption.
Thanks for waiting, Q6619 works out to 1.4 angstrom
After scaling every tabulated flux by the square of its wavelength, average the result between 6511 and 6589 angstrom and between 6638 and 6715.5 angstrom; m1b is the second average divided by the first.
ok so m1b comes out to 1.05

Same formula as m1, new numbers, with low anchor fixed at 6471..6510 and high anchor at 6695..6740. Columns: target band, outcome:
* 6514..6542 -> -0.4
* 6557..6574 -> -0.5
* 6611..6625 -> 0.4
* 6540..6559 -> -0.5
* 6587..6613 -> 0.8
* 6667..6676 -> 0.1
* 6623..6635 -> 0.3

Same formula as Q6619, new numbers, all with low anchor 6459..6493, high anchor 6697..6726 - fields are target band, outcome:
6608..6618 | 0.7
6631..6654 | 0.5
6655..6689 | 1.1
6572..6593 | -0.4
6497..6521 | 0.9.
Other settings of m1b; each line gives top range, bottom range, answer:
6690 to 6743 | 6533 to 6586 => 1.06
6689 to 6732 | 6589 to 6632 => 1.10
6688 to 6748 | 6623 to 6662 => 1.06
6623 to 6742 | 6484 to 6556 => 1.09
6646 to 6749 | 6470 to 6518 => 1.12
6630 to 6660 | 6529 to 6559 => 1.03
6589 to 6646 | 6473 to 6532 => 1.05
